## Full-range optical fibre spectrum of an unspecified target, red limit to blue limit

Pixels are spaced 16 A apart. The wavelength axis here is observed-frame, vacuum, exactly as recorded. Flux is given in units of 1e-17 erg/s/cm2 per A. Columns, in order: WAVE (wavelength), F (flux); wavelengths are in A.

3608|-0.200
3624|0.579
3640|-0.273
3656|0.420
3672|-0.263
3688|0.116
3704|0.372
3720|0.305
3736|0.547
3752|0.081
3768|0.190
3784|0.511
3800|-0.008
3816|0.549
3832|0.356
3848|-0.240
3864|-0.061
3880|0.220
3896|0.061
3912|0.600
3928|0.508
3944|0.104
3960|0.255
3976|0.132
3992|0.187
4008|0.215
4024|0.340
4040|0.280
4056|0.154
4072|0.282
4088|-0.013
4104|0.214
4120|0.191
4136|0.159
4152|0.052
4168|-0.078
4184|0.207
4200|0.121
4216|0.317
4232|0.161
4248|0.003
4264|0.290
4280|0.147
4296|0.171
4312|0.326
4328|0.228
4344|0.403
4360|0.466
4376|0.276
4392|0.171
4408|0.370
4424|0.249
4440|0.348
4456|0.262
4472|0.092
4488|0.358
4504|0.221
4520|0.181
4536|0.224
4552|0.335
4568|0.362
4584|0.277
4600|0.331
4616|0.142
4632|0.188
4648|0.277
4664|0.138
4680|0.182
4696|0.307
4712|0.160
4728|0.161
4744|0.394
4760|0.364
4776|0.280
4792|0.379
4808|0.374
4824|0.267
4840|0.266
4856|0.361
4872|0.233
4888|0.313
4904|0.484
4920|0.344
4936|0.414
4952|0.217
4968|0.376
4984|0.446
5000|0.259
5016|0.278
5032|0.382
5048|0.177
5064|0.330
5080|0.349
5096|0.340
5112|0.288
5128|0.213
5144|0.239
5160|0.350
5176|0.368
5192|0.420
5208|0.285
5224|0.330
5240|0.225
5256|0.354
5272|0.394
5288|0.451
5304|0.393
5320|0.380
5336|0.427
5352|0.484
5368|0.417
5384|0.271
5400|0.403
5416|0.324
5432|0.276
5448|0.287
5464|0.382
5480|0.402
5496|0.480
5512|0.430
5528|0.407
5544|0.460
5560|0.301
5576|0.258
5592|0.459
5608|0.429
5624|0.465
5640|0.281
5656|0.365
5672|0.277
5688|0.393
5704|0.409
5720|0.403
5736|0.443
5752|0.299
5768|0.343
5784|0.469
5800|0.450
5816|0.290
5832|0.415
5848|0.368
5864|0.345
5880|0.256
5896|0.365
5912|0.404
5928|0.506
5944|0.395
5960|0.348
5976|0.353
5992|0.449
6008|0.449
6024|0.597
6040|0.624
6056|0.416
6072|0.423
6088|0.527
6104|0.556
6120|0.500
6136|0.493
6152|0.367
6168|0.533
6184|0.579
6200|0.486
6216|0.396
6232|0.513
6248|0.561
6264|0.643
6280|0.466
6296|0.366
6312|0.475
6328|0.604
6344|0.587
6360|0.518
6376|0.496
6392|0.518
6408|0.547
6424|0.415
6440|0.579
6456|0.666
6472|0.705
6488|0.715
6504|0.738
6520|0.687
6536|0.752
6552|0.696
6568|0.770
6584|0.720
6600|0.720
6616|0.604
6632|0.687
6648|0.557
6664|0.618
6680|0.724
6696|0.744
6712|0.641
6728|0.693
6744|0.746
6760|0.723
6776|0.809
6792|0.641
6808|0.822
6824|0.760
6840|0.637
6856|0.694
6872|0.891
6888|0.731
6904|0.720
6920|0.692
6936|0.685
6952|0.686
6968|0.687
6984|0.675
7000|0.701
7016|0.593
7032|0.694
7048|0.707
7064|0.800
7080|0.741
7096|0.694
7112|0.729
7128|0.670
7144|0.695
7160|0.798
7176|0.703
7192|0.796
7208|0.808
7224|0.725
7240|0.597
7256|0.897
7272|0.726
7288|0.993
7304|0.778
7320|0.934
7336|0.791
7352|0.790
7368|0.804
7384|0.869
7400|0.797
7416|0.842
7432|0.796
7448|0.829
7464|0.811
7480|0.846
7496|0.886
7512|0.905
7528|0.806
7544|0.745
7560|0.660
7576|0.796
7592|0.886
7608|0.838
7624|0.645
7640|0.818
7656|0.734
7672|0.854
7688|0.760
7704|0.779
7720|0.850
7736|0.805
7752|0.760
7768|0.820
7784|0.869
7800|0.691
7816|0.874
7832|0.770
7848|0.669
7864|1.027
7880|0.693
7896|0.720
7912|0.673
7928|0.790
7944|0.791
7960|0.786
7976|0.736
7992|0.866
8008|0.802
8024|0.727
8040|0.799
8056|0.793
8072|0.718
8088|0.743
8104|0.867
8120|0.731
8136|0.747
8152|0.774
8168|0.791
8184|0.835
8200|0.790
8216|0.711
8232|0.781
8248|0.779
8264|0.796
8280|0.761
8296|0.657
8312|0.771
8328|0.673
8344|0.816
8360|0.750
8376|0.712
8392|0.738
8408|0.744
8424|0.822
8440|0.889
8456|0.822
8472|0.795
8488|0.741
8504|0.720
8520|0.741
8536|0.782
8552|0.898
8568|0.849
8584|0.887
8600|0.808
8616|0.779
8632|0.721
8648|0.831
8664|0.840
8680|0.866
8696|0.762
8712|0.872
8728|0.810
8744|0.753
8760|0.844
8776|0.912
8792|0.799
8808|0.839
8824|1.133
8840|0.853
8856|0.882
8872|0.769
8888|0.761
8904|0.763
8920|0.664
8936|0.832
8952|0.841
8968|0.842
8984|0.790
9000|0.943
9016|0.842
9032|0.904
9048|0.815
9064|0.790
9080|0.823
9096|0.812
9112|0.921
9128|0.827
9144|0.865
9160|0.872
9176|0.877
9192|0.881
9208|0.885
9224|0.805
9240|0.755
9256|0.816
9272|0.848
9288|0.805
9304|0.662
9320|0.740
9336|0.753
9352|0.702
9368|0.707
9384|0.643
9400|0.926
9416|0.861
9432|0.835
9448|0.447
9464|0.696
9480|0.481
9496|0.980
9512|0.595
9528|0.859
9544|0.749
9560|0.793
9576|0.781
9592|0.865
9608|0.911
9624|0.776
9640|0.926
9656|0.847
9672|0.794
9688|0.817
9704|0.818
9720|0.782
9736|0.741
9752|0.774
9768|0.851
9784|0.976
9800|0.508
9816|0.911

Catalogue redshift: 0.62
